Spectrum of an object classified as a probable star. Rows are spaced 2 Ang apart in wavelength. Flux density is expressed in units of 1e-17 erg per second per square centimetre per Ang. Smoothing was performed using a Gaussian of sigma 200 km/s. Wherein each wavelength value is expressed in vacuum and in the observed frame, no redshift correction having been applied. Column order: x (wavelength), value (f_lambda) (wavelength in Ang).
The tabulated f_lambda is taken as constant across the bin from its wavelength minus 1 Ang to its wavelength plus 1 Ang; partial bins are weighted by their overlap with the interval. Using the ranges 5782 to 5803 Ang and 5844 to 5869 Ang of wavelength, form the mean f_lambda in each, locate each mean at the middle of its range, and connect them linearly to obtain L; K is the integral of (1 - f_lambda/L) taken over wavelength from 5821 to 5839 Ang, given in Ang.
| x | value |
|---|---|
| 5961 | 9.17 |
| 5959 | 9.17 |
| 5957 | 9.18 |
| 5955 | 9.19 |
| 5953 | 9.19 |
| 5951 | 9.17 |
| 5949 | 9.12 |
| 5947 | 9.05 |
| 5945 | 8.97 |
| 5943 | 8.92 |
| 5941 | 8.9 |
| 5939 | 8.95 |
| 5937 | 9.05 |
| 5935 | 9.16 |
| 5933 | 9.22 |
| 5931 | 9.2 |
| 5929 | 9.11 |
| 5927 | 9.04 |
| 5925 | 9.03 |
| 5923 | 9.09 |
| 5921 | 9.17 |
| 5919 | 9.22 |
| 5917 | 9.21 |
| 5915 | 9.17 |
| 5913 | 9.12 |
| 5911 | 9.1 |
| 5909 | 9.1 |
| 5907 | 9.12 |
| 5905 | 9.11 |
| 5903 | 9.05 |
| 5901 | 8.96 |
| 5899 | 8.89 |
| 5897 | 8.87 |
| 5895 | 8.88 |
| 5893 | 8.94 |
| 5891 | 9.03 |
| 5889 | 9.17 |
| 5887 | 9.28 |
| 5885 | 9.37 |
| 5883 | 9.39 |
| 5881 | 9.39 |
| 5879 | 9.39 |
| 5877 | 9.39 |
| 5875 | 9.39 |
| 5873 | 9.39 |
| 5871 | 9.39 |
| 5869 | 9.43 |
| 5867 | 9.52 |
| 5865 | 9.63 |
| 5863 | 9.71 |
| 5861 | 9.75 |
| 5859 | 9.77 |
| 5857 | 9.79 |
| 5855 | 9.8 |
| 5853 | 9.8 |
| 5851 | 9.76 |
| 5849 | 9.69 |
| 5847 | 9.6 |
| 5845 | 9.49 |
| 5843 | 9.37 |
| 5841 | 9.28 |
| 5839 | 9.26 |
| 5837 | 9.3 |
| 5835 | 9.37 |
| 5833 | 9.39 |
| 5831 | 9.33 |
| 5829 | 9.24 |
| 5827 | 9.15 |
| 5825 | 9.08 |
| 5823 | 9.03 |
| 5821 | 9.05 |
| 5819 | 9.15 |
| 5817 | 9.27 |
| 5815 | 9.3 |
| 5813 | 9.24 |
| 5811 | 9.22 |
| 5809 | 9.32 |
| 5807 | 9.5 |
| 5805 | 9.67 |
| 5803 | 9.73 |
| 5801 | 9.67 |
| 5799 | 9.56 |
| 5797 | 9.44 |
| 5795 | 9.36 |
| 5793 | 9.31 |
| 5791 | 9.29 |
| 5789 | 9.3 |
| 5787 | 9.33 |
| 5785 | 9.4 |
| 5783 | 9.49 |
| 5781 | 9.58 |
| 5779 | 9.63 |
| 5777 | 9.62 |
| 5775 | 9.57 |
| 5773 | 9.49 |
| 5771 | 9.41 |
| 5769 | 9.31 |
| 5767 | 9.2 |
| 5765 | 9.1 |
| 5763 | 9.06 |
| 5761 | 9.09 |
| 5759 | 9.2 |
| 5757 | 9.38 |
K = 0.7 Ang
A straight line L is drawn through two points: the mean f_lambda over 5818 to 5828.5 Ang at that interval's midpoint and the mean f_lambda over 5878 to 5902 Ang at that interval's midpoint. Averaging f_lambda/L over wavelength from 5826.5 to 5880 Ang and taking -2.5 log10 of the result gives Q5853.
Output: -0.05 mag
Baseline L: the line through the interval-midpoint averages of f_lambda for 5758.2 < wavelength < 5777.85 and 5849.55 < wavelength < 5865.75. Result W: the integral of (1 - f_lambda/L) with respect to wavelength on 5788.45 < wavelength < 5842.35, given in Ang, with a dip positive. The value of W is 1.20 Ang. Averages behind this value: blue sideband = 9.3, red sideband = 9.75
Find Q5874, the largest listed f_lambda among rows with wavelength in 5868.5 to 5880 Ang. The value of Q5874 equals 9.43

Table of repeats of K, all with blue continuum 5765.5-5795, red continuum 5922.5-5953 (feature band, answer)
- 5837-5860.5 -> -0.8 Ang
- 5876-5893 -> -0.2 Ang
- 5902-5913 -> 0.0 Ang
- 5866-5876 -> -0.2 Ang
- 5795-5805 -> -0.2 Ang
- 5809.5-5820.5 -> 0.1 Ang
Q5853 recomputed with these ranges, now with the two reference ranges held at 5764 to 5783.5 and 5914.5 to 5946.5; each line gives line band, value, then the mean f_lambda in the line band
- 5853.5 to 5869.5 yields -0.05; 9.69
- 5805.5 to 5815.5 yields 0.00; 9.33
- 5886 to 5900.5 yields 0.02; 9.01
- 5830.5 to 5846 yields -0.01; 9.35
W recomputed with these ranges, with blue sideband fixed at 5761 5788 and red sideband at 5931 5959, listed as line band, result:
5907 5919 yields 0.00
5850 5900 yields -1.04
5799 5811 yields -0.27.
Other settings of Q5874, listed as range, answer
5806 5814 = 9.5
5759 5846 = 9.73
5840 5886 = 9.8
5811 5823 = 9.3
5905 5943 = 9.22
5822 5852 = 9.76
